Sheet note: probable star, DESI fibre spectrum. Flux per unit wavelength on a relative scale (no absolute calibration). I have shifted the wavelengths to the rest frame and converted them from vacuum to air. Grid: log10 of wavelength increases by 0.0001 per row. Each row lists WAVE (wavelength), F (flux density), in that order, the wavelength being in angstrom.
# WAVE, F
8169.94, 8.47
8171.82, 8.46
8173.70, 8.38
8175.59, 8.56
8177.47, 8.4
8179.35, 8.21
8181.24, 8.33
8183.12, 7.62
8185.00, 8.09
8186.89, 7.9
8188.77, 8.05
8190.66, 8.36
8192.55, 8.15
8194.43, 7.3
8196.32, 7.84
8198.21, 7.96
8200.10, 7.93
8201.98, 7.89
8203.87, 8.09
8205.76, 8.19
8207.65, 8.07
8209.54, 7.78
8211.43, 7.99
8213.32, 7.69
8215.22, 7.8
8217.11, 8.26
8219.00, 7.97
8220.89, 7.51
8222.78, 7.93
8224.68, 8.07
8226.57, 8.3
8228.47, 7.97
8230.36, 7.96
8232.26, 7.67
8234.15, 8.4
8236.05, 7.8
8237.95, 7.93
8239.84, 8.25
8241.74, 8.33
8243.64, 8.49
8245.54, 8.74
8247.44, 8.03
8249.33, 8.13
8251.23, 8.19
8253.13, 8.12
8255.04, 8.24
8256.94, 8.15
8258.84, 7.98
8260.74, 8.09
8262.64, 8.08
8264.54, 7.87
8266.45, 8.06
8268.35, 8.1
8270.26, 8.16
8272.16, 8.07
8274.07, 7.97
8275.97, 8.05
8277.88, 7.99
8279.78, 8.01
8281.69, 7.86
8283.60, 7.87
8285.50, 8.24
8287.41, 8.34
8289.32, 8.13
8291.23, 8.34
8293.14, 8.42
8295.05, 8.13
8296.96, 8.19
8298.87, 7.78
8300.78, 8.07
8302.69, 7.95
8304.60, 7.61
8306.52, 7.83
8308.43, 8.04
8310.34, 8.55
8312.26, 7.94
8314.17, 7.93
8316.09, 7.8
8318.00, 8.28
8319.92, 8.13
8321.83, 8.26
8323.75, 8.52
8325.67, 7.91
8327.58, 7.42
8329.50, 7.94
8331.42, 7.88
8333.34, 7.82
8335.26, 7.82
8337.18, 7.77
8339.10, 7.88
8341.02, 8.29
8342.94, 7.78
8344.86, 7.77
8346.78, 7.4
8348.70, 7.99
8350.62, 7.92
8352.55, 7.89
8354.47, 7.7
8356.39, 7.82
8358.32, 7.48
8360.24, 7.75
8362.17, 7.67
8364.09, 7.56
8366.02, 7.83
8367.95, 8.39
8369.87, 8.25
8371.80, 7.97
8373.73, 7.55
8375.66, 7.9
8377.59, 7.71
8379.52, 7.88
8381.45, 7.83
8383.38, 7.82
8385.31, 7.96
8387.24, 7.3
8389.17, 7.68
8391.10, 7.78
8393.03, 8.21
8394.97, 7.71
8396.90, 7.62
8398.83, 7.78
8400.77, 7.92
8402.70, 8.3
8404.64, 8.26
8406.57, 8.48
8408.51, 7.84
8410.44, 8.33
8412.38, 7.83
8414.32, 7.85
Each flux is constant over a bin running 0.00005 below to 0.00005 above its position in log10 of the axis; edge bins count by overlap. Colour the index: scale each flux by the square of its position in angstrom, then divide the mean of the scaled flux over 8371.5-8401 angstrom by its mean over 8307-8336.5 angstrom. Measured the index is 0.99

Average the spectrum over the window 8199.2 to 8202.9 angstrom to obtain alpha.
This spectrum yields 7.93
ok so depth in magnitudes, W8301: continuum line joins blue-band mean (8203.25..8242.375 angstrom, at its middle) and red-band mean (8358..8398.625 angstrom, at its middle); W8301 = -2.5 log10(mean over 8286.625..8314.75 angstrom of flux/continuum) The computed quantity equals -0.025 mag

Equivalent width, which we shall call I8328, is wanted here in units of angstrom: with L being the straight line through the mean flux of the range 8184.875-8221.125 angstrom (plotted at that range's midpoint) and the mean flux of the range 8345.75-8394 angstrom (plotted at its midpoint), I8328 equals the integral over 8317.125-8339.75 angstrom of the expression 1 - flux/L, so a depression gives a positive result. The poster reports -0.4 angstrom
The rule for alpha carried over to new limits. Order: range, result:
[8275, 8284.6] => 7.97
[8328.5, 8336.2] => 7.86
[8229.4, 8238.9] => 7.96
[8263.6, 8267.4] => 7.95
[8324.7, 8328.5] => 7.68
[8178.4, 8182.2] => 8.27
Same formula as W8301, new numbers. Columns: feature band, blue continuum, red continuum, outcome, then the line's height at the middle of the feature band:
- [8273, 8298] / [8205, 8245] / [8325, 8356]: -0.03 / 7.92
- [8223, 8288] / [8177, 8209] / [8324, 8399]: -0.02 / 7.94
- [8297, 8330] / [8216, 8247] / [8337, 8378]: -0.01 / 7.93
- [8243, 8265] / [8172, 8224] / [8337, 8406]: -0.03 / 7.96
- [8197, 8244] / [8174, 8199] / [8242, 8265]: 0.02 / 8.13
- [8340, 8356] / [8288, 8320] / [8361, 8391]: 0.01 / 7.91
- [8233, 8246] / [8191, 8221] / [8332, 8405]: -0.05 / 7.9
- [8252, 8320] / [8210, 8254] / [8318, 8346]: -0.01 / 8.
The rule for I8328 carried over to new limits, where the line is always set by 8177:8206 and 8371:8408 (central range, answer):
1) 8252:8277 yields -0.35 angstrom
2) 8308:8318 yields -0.19 angstrom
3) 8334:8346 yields 0.05 angstrom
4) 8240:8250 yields -0.46 angstrom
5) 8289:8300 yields -0.31 angstrom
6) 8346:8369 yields 0.32 angstrom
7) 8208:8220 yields 0.11 angstrom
